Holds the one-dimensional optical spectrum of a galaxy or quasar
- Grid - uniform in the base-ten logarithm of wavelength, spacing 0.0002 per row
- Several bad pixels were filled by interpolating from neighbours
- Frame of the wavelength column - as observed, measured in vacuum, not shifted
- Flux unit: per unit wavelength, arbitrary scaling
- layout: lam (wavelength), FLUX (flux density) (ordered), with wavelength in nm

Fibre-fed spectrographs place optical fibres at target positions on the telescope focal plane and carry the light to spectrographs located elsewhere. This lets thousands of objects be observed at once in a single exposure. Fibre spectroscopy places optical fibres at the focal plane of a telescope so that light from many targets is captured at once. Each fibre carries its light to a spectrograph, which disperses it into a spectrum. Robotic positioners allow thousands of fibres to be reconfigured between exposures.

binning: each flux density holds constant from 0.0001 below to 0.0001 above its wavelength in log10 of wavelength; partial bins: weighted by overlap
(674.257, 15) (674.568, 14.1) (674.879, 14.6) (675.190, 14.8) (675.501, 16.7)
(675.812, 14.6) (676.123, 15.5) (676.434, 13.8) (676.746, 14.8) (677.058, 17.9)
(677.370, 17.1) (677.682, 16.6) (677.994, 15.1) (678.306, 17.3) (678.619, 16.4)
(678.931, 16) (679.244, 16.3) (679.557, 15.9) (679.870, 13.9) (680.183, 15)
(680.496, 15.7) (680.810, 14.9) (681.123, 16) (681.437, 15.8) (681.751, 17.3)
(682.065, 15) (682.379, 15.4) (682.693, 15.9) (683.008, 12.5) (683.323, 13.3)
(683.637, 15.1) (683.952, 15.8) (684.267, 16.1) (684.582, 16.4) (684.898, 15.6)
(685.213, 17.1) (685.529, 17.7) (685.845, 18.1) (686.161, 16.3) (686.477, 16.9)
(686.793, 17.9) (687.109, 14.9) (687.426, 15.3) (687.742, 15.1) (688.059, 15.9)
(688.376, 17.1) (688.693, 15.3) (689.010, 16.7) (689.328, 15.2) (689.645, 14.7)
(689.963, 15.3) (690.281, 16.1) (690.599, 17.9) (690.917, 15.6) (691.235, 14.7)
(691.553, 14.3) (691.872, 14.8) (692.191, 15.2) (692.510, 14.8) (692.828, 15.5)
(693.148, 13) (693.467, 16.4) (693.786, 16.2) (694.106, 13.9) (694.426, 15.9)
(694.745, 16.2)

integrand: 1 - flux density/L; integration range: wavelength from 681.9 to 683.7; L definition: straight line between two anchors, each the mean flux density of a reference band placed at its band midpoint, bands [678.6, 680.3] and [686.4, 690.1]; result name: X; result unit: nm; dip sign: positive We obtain 0.13 nm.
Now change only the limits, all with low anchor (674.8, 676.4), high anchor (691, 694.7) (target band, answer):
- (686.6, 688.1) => -0.08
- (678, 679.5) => -0.12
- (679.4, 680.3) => 0.01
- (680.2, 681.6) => -0.04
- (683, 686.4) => -0.20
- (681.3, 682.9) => -0.07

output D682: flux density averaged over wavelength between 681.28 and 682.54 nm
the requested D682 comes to 15.9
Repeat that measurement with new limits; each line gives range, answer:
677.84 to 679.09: 16.2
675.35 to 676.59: 15.2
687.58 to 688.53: 16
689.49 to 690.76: 16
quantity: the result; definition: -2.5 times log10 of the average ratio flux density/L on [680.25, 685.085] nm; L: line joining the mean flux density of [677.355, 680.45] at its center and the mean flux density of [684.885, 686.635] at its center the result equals 0.08 mag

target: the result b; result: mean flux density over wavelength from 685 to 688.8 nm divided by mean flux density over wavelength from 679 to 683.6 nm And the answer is 1.1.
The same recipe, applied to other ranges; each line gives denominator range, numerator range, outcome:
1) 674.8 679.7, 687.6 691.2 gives 1.00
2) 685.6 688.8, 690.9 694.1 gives 0.92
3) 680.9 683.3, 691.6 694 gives 0.99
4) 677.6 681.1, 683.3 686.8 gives 1.04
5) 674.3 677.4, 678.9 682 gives 1.02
